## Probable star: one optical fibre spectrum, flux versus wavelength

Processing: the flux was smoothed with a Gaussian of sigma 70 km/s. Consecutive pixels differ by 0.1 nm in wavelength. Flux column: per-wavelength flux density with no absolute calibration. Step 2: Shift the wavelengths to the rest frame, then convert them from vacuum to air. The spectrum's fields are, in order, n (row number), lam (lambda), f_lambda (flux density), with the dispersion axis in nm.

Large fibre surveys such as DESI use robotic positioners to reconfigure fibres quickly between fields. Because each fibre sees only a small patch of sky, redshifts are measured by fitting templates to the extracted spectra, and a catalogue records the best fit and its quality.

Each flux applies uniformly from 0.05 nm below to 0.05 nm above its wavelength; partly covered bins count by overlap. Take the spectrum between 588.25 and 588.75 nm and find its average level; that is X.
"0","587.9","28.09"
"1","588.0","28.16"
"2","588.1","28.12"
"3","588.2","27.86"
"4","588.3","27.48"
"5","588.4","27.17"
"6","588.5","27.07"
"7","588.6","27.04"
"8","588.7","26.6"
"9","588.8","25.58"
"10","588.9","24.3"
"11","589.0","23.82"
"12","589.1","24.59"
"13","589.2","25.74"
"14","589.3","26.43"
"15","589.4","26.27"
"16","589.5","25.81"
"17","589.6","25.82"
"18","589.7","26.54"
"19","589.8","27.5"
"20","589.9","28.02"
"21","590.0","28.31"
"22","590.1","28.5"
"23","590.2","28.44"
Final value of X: 27.1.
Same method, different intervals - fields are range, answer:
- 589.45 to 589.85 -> 26.4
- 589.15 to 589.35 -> 26.1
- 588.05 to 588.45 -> 27.7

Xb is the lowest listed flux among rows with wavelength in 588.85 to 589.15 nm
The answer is 23.82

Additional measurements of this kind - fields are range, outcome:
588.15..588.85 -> 25.58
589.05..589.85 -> 24.59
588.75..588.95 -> 24.3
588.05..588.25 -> 27.86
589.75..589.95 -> 27.5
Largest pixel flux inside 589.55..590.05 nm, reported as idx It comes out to 28.31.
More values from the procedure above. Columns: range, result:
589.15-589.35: 26.43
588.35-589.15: 27.17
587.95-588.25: 28.16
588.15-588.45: 27.86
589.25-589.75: 26.54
